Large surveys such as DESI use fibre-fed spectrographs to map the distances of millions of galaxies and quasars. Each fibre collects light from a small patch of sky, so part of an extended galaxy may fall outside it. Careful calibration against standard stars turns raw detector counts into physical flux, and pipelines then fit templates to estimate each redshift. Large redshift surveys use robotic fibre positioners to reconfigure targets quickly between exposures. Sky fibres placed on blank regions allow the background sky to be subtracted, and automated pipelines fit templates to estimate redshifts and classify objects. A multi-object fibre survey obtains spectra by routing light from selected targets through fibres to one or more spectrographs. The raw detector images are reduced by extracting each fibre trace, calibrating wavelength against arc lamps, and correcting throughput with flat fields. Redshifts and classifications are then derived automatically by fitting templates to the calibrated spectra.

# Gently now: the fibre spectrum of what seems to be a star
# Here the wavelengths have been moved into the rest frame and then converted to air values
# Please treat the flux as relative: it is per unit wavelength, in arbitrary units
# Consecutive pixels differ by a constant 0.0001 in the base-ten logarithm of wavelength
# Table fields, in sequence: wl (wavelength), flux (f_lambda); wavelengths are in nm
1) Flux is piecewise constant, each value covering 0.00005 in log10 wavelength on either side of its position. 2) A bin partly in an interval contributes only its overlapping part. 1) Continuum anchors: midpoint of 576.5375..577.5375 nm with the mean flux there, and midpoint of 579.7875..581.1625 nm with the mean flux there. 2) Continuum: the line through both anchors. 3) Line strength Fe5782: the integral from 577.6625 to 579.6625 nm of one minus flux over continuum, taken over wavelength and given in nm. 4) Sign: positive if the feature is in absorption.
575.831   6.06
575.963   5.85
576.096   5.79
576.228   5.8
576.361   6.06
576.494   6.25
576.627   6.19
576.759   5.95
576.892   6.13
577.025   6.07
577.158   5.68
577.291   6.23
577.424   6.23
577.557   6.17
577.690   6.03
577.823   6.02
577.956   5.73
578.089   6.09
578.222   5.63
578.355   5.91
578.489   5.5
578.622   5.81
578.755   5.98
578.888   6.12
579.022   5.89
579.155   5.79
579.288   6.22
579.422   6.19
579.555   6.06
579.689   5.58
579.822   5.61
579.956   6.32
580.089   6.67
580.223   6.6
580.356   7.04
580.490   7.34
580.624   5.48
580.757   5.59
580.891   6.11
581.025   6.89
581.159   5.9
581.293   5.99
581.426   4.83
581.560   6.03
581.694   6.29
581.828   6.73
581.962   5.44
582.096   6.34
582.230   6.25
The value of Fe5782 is 0.09 nm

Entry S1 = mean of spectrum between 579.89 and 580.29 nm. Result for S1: 6.54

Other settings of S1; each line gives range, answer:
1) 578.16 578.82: 5.76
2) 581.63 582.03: 6.15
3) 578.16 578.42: 5.78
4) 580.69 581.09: 6.2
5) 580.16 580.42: 6.84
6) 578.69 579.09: 5.99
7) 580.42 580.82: 6.15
